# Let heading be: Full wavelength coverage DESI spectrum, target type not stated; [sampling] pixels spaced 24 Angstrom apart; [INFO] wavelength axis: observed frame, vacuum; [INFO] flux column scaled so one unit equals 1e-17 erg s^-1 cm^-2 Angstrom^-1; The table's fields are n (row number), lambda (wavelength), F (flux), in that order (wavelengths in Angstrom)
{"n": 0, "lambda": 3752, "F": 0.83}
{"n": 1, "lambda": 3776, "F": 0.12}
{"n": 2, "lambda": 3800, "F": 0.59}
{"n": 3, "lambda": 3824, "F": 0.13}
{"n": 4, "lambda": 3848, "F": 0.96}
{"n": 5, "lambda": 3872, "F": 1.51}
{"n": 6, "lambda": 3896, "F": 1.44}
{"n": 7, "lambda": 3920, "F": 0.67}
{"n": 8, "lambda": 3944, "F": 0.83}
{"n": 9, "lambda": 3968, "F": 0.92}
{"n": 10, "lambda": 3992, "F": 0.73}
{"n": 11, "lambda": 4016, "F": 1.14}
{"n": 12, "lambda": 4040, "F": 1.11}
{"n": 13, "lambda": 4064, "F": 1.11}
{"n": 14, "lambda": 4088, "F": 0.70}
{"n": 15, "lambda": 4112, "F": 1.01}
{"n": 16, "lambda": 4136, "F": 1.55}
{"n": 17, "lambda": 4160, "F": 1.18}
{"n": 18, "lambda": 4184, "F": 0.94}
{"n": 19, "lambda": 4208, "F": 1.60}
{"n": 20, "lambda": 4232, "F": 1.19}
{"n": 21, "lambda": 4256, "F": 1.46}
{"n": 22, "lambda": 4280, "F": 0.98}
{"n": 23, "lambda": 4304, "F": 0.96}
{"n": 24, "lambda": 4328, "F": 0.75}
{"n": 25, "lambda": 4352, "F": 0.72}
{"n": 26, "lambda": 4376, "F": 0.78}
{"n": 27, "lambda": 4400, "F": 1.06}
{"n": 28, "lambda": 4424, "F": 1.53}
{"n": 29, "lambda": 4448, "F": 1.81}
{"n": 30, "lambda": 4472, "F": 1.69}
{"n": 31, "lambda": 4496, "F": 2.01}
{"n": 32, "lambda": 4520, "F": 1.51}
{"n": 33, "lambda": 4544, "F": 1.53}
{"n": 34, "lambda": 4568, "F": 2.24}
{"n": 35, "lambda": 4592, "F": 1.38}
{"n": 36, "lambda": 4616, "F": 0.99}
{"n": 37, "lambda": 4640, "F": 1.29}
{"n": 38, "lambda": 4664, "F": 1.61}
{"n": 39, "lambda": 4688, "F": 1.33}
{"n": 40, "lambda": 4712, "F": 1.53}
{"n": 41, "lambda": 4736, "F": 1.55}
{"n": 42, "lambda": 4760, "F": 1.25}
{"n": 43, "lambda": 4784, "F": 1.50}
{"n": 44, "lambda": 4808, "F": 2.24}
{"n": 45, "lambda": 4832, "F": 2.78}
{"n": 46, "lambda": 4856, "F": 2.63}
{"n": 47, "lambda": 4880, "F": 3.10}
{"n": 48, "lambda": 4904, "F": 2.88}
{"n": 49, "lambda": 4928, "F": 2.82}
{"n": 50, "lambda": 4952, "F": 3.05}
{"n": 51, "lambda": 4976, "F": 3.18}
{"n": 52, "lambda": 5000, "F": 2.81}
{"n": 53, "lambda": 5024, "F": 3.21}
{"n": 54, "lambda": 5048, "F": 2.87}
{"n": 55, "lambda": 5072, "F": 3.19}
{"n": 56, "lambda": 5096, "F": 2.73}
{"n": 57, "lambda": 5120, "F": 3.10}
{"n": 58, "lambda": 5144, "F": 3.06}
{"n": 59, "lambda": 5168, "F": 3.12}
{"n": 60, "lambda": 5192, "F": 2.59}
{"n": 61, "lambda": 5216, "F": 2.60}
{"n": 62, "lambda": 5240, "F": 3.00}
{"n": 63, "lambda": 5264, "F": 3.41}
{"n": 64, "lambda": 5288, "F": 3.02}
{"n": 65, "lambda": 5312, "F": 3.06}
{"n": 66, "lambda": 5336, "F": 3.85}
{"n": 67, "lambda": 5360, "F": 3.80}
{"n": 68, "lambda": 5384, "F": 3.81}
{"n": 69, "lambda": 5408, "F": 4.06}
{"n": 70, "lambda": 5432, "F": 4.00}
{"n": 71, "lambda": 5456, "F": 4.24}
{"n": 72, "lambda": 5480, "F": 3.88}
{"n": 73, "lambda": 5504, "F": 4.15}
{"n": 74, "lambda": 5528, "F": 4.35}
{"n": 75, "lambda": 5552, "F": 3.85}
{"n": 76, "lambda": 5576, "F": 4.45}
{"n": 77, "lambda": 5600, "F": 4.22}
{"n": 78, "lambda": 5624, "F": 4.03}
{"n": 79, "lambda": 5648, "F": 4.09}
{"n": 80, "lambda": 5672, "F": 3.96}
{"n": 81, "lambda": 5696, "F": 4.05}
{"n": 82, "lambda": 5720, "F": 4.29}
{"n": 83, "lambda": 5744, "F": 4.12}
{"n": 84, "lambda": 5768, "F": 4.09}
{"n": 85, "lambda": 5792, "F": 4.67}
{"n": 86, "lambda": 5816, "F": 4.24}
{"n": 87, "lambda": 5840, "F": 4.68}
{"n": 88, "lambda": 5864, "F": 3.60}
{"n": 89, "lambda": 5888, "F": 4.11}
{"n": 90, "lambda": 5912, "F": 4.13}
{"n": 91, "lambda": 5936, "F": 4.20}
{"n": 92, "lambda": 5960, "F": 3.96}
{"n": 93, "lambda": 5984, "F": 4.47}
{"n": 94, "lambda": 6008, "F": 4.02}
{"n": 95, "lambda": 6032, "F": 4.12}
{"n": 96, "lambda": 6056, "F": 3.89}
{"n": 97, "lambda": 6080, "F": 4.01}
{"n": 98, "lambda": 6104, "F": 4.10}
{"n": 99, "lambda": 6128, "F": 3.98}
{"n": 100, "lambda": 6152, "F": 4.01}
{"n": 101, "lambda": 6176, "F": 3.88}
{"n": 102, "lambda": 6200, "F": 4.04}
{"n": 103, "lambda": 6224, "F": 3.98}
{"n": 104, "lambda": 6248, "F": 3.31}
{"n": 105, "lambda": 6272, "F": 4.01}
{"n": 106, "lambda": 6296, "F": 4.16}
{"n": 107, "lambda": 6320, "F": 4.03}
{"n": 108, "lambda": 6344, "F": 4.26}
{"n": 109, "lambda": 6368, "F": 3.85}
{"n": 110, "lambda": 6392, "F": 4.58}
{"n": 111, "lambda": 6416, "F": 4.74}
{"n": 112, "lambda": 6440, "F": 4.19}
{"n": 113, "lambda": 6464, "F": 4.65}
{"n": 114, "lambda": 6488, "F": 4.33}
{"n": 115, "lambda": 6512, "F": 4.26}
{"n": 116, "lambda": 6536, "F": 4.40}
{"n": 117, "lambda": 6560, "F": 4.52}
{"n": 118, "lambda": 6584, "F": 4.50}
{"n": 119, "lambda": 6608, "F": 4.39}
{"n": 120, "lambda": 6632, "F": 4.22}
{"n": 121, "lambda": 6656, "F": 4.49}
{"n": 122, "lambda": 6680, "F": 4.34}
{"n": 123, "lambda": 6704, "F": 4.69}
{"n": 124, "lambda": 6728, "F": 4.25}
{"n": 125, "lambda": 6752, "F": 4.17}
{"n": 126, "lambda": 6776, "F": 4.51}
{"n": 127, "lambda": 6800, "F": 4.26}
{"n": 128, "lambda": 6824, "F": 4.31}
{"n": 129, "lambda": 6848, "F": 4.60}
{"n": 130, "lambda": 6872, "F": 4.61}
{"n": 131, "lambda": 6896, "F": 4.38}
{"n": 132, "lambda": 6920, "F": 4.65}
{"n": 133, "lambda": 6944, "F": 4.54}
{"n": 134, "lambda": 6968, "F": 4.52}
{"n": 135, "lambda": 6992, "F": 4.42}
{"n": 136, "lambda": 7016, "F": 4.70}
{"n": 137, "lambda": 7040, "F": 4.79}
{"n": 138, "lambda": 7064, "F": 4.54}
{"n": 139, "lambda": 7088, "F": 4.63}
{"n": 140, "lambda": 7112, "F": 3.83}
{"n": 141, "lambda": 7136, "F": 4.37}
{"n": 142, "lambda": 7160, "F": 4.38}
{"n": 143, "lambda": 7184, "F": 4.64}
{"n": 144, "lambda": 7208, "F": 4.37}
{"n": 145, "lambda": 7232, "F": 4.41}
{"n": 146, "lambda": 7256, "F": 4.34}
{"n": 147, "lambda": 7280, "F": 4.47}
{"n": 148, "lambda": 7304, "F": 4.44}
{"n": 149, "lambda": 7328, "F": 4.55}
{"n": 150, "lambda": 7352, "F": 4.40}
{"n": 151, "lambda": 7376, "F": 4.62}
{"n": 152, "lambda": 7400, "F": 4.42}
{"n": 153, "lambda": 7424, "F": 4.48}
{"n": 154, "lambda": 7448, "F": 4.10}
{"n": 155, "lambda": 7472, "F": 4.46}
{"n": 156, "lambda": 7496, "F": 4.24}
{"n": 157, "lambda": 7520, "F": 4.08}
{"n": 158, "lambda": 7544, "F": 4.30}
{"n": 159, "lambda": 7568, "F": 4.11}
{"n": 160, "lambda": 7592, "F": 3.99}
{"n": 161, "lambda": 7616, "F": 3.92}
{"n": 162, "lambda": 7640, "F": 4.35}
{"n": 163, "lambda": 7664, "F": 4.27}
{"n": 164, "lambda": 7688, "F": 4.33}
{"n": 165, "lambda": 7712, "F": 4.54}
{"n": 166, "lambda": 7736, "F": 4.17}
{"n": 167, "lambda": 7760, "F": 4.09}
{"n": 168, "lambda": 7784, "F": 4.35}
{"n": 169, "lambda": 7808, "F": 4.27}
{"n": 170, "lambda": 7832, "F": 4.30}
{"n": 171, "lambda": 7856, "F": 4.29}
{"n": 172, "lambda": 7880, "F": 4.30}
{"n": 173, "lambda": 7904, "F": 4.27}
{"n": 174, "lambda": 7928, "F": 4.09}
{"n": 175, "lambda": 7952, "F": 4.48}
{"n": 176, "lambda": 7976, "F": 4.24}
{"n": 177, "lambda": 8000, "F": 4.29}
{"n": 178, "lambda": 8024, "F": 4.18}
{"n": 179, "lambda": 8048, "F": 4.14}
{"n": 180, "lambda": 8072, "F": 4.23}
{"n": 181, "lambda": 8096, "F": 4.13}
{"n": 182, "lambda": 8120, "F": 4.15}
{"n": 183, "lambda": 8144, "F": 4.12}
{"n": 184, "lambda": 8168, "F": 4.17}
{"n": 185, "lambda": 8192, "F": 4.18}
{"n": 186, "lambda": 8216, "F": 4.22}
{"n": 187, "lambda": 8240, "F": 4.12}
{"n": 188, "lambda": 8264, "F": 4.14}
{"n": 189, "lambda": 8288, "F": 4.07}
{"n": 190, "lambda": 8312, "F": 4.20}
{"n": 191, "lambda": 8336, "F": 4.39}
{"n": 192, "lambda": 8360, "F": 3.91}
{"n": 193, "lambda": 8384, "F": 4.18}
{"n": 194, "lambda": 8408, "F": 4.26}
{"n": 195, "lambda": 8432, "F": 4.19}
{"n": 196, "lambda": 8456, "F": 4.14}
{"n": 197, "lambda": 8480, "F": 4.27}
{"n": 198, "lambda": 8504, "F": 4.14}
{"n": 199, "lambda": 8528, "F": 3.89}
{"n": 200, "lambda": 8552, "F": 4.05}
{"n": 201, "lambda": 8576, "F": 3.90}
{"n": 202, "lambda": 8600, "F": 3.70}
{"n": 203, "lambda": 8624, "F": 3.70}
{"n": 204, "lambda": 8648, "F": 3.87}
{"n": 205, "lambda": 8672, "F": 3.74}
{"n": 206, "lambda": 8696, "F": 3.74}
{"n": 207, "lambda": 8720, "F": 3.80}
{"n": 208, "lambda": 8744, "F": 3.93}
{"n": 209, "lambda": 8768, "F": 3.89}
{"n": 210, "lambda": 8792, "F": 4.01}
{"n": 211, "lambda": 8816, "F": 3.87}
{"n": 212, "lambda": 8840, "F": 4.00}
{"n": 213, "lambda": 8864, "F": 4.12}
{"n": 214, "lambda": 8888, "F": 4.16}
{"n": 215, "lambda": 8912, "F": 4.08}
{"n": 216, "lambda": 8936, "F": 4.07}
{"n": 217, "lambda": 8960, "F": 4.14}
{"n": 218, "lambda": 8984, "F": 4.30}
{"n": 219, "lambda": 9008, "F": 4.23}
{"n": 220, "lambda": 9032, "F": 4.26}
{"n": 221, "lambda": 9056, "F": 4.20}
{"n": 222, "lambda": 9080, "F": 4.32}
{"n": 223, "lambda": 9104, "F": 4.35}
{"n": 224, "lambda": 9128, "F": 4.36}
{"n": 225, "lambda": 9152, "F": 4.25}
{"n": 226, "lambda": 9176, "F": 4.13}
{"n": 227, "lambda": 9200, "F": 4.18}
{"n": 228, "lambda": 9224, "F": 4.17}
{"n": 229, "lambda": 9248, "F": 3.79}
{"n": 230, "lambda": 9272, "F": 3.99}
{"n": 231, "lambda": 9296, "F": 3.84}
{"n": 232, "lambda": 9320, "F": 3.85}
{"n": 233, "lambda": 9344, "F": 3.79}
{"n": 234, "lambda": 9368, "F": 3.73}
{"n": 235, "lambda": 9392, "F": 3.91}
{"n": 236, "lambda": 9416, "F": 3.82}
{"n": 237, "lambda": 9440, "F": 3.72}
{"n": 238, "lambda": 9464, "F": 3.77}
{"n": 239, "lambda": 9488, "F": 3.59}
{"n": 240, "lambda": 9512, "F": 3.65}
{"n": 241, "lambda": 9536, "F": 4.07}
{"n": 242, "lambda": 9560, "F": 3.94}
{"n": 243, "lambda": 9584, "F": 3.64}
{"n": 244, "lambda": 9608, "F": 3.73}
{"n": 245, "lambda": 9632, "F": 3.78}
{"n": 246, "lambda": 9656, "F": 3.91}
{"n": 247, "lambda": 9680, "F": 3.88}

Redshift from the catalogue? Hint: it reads 0.207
